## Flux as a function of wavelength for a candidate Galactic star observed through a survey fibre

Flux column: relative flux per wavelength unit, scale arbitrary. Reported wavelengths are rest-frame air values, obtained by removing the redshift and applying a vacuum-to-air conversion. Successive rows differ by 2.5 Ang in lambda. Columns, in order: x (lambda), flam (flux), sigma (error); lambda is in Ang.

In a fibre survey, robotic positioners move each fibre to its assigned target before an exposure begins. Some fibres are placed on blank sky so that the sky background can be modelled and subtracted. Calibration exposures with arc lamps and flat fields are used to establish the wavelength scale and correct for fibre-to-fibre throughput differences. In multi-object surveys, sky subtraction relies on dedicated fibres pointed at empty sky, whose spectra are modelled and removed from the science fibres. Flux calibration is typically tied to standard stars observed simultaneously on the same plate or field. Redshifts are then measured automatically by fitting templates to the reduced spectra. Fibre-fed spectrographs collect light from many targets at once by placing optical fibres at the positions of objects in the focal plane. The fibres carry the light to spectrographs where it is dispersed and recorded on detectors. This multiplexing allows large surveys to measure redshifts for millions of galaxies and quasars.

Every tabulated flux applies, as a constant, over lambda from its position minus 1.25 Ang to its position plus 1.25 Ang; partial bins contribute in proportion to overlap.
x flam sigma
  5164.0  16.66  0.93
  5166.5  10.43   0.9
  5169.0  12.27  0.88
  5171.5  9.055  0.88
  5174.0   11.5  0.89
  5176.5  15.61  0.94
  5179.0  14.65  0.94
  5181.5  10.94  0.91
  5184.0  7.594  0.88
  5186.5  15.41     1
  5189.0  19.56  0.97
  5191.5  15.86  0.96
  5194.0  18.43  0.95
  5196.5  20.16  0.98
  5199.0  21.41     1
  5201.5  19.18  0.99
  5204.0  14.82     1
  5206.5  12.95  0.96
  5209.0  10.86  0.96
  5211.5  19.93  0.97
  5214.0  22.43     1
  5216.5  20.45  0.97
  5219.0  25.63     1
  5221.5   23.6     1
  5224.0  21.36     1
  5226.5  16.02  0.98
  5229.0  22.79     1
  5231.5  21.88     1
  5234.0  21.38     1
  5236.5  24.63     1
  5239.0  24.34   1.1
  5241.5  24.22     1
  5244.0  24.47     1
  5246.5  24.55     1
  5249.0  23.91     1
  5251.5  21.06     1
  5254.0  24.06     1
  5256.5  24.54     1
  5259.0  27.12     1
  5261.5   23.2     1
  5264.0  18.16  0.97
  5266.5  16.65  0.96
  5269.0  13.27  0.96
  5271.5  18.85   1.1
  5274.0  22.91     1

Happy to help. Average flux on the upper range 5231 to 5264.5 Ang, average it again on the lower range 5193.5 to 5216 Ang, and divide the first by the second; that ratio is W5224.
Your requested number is 1.32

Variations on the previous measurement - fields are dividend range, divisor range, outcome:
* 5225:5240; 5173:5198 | 1.45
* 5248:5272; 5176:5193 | 1.48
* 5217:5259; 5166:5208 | 1.57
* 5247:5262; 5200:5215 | 1.44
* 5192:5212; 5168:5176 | 1.51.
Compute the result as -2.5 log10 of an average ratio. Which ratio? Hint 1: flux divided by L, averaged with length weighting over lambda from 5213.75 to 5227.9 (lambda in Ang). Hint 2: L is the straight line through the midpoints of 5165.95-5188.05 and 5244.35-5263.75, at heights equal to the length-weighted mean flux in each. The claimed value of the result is -0.16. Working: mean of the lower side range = 12.1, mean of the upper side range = 23.8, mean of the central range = 21.5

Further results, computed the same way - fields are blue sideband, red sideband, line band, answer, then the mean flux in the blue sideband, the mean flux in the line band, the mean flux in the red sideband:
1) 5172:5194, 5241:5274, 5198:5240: -0.13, 14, 20.2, 21.8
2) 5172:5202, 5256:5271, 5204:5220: -0.07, 15.6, 18.3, 20.2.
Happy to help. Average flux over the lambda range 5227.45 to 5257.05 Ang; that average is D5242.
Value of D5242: 23.4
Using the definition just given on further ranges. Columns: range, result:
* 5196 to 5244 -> 20.5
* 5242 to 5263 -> 24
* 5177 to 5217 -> 16.4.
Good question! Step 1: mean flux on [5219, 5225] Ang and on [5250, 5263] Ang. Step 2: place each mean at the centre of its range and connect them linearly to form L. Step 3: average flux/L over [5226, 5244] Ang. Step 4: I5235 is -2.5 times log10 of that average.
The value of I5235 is 0.04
